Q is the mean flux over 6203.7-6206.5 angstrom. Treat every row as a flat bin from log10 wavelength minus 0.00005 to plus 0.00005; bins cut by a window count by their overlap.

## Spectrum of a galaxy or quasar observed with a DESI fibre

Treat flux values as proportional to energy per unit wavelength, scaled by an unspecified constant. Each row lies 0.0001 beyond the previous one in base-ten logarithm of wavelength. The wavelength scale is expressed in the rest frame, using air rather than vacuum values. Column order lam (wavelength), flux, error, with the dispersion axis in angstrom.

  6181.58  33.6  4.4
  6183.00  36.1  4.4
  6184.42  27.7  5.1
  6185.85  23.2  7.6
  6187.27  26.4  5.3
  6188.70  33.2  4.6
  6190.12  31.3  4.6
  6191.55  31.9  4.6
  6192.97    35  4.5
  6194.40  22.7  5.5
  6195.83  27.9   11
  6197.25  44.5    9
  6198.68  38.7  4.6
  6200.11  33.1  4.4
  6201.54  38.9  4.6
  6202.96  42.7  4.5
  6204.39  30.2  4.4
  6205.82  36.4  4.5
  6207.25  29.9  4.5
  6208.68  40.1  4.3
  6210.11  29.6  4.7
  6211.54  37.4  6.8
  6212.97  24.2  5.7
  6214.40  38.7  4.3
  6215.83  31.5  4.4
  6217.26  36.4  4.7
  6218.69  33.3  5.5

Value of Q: 33.3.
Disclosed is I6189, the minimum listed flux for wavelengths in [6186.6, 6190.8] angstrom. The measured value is 26.4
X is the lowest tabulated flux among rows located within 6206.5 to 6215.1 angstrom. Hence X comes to 24.2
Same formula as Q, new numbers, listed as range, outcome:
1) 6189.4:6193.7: 32.7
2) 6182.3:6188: 28.3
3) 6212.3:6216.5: 31.6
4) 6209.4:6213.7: 30.4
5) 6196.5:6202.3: 38.8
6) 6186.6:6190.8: 30.3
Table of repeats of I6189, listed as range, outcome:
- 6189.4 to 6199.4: 22.7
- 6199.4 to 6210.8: 29.6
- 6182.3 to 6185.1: 27.7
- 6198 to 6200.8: 33.1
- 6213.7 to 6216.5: 31.5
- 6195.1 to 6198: 27.9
